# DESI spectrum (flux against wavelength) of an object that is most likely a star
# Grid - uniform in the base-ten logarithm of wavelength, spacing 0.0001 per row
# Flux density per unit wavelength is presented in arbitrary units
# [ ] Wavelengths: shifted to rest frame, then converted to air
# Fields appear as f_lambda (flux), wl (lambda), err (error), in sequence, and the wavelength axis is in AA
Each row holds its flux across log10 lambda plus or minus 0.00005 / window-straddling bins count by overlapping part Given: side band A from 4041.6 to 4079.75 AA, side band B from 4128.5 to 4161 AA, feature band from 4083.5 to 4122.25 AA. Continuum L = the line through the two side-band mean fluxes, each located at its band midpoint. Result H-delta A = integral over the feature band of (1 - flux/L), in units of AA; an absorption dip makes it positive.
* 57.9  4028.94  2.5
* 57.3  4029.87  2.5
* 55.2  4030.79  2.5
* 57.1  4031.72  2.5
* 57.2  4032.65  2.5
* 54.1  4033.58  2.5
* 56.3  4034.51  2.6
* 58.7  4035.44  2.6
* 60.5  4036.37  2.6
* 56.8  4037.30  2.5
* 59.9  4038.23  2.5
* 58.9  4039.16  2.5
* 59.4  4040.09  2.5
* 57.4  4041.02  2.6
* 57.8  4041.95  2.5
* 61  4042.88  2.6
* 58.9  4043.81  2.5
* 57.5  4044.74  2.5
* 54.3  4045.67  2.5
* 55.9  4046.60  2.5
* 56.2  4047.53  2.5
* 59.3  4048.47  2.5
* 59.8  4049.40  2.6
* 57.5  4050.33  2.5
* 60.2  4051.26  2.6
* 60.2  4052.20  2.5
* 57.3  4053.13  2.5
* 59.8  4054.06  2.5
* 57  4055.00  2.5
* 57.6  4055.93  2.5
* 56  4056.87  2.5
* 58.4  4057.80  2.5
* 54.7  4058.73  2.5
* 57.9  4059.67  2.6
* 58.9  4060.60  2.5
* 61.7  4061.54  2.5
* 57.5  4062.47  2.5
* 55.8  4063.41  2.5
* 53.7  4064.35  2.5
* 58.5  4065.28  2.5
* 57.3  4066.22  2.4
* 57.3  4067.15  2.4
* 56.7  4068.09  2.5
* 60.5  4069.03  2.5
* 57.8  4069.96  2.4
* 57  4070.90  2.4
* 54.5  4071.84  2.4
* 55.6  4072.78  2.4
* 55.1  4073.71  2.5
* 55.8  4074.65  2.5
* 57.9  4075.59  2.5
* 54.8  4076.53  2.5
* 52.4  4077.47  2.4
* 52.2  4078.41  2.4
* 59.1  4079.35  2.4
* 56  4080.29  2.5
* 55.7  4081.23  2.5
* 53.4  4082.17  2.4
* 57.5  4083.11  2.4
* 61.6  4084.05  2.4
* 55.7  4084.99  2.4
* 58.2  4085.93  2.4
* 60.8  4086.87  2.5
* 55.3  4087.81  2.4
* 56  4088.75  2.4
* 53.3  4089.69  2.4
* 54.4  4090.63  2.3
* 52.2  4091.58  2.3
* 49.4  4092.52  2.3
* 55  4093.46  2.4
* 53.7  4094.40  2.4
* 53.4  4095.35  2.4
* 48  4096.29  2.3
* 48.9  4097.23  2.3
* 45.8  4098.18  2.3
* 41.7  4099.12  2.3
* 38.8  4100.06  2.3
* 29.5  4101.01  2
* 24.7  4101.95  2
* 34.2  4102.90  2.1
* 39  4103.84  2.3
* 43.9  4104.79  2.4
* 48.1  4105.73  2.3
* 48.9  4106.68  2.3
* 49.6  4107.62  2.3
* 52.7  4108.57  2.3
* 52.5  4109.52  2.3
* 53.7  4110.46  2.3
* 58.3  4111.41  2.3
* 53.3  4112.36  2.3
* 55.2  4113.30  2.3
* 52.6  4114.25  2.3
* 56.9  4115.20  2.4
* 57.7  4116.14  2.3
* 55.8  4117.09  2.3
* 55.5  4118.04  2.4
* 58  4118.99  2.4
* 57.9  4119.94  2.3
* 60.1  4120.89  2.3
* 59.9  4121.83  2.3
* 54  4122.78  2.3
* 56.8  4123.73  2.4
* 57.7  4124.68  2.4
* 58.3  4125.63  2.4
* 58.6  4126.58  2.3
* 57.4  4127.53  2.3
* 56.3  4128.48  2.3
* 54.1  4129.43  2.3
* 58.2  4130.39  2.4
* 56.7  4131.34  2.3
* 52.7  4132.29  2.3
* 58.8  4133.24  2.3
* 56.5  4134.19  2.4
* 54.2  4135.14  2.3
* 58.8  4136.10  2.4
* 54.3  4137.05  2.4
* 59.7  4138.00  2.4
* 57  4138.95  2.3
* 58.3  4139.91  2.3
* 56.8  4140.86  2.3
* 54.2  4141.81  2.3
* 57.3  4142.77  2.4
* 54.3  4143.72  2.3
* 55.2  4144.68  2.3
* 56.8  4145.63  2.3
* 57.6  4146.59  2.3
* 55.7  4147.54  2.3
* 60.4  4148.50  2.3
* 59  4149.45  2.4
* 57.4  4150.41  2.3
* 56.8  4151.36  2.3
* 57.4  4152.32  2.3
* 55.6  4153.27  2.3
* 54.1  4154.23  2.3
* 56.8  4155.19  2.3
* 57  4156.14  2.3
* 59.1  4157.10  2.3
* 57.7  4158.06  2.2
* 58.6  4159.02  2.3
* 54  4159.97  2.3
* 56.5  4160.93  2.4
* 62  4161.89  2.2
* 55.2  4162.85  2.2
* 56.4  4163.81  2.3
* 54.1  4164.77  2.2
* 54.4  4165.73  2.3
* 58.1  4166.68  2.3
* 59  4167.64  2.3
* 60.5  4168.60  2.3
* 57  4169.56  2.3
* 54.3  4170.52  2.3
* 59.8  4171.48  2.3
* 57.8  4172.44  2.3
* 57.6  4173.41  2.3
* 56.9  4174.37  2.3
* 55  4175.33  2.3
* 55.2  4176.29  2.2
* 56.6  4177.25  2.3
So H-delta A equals 3.9 AA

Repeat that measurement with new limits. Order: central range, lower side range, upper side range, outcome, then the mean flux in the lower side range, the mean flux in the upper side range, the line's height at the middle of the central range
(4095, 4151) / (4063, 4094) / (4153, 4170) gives 3.3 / 56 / 57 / 56.5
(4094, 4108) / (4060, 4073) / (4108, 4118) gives 3.1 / 57.4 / 54.8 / 55.5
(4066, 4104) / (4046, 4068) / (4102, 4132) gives 2.5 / 57.7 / 53.5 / 55.8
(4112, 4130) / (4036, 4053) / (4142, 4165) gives 0.2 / 58.4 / 56.9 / 57.3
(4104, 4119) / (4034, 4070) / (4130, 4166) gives 1.1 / 58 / 56.7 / 57.2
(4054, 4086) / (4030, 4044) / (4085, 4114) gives -2.1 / 57.9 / 49.1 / 53.3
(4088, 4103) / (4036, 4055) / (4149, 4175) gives 2.9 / 58.4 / 57.1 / 57.8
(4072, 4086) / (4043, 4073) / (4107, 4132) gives 0.3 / 57.6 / 56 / 57.1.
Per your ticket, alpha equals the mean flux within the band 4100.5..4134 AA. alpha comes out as 52.5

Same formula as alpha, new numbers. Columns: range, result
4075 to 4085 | 56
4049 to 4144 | 54.6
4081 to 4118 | 50.7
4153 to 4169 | 57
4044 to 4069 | 57.6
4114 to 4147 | 56.7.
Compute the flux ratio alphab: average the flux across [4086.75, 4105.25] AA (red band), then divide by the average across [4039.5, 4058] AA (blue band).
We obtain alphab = 0.8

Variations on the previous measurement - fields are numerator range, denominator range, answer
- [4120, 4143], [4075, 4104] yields 1.12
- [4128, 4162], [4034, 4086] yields 0.99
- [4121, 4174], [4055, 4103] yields 1.06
